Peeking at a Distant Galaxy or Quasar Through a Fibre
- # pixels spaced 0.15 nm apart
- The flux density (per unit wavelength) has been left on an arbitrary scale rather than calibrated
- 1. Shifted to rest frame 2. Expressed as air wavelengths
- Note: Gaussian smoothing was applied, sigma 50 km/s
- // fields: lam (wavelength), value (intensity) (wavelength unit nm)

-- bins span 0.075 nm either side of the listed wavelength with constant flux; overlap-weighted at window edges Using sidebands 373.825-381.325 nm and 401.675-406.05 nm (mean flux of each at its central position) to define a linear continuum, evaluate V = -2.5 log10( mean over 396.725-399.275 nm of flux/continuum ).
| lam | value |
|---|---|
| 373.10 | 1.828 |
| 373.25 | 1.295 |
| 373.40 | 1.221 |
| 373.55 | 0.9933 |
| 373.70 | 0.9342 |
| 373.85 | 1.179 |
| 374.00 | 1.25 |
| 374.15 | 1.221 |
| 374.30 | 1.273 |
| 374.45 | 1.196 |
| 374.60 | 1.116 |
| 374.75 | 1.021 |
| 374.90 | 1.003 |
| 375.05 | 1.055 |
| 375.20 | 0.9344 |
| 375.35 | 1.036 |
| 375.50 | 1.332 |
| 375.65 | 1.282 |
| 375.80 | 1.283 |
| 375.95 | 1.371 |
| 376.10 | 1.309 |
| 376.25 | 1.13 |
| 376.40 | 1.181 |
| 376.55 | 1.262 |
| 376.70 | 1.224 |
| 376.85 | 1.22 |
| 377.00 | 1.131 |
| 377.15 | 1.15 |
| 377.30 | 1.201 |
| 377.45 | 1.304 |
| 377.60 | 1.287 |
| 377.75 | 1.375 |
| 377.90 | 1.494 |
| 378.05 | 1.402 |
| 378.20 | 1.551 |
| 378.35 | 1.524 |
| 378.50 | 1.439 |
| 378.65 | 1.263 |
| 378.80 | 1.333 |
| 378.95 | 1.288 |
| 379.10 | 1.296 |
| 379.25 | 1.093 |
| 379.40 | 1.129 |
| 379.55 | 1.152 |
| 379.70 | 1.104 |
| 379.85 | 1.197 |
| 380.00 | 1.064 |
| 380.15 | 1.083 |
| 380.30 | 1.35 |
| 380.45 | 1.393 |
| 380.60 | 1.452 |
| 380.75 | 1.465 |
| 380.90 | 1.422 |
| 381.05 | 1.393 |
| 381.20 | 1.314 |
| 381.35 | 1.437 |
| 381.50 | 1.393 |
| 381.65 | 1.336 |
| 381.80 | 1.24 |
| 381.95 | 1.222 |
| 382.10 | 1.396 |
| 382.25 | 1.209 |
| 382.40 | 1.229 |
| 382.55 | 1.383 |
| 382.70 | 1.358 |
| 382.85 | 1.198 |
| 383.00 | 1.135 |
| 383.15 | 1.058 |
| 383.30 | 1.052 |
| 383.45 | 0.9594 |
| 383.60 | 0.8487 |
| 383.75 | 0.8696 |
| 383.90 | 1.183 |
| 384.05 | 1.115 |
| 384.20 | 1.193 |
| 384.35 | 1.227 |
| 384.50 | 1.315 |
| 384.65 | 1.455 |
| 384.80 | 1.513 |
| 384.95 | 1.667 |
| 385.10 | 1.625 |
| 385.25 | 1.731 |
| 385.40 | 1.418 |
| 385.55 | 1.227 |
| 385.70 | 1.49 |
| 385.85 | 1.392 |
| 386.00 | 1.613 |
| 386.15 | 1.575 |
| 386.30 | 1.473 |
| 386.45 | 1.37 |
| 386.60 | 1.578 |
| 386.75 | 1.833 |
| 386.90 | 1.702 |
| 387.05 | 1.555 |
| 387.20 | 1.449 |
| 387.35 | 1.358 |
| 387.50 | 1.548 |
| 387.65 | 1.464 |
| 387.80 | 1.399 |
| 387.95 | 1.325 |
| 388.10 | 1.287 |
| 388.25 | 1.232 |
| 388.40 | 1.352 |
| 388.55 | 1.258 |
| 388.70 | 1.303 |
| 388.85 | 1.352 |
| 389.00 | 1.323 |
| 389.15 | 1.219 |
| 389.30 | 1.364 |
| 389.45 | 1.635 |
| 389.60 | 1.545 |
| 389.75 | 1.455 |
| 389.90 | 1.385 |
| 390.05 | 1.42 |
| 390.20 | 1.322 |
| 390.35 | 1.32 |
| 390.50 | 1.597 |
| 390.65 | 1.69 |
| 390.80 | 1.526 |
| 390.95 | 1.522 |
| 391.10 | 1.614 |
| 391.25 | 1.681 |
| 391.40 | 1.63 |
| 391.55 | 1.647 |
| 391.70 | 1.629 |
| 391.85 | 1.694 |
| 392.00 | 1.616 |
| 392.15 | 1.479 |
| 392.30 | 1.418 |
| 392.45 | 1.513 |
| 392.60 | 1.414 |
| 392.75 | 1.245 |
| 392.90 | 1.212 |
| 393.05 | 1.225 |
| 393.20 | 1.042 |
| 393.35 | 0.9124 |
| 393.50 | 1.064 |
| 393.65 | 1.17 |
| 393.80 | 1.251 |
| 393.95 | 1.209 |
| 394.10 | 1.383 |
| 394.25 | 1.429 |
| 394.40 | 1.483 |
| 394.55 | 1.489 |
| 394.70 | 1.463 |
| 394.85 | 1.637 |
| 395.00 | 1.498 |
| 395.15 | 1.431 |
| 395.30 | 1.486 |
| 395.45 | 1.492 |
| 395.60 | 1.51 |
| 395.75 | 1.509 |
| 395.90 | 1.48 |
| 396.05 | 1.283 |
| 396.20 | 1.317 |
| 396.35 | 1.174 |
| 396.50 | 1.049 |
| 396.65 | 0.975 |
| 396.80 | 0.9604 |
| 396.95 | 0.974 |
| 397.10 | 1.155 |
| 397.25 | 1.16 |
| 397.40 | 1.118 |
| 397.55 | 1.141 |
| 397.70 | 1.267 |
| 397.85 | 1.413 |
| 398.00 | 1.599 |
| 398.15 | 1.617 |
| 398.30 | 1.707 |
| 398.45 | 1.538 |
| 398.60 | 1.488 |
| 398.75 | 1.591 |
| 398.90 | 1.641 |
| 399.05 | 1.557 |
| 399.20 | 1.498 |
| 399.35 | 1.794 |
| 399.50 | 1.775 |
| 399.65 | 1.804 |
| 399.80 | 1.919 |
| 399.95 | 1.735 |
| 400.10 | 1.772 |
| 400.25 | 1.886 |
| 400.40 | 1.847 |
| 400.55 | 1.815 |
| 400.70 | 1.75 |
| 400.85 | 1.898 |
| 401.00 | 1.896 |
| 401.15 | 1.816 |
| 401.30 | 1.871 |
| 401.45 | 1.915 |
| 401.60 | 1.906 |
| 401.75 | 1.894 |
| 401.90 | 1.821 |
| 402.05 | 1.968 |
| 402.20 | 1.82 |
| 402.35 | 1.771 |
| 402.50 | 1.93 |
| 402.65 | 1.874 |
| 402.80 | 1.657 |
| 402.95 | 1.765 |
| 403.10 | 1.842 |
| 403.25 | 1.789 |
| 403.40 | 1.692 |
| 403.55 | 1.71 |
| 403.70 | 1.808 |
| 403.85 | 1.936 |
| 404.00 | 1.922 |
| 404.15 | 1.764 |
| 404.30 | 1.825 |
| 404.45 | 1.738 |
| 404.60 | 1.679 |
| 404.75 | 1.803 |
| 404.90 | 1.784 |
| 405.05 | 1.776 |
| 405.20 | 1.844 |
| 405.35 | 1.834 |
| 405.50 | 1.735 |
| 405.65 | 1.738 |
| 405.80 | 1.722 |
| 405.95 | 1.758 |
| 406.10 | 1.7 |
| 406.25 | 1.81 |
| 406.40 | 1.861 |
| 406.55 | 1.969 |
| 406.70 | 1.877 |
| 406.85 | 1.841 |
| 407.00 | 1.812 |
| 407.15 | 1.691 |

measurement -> 0.21 mag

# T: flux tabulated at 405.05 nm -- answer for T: 1.776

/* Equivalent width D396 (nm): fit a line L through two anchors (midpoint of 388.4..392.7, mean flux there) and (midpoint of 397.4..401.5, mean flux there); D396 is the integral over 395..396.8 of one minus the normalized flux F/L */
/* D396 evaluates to 0.30 nm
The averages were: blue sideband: 1.48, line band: 1.33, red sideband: 1.68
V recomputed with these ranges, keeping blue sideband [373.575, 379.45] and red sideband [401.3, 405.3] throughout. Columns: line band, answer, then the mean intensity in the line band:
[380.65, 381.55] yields -0.06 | 1.41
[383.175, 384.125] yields 0.35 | 1.01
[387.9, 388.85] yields 0.15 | 1.3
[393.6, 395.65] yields 0.14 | 1.43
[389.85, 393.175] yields 0.05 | 1.48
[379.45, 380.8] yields 0.06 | 1.24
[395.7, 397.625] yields 0.38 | 1.17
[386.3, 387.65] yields -0.06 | 1.54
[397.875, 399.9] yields 0.05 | 1.65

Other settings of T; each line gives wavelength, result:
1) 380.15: 1.083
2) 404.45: 1.738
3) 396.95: 0.974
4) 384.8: 1.513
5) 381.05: 1.393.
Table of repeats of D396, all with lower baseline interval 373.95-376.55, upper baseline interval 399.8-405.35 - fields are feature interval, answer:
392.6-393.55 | 0.27 nm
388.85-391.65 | 0.07 nm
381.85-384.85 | 0.38 nm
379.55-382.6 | 0.04 nm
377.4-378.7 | -0.17 nm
